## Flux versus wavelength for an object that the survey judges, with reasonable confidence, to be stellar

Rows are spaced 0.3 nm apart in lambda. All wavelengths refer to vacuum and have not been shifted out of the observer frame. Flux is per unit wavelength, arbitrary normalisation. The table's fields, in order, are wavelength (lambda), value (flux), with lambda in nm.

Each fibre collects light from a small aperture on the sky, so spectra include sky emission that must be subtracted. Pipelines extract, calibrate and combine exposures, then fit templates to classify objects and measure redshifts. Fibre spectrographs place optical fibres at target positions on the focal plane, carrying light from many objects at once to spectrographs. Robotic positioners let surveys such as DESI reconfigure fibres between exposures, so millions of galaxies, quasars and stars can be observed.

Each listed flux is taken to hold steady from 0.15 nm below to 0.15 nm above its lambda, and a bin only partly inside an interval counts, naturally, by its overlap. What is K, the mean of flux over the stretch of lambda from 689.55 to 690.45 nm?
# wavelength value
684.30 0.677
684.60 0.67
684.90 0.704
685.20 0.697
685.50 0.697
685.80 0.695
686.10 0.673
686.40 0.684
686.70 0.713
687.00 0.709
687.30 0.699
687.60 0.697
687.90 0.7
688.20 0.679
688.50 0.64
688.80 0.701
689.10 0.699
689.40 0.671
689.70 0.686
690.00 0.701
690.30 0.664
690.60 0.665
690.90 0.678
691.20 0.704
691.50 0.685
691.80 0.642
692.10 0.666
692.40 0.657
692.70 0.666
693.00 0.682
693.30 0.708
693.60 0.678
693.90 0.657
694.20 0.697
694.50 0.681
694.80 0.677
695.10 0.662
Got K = 0.684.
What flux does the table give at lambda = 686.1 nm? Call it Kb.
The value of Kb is 0.673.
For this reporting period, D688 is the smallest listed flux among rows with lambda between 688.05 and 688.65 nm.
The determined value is 0.64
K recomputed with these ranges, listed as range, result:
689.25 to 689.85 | 0.678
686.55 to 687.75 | 0.705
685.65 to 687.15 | 0.695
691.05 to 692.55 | 0.671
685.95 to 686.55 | 0.678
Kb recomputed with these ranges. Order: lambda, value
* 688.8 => 0.701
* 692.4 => 0.657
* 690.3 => 0.664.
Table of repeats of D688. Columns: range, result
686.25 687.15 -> 0.684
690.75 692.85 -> 0.642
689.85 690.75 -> 0.664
